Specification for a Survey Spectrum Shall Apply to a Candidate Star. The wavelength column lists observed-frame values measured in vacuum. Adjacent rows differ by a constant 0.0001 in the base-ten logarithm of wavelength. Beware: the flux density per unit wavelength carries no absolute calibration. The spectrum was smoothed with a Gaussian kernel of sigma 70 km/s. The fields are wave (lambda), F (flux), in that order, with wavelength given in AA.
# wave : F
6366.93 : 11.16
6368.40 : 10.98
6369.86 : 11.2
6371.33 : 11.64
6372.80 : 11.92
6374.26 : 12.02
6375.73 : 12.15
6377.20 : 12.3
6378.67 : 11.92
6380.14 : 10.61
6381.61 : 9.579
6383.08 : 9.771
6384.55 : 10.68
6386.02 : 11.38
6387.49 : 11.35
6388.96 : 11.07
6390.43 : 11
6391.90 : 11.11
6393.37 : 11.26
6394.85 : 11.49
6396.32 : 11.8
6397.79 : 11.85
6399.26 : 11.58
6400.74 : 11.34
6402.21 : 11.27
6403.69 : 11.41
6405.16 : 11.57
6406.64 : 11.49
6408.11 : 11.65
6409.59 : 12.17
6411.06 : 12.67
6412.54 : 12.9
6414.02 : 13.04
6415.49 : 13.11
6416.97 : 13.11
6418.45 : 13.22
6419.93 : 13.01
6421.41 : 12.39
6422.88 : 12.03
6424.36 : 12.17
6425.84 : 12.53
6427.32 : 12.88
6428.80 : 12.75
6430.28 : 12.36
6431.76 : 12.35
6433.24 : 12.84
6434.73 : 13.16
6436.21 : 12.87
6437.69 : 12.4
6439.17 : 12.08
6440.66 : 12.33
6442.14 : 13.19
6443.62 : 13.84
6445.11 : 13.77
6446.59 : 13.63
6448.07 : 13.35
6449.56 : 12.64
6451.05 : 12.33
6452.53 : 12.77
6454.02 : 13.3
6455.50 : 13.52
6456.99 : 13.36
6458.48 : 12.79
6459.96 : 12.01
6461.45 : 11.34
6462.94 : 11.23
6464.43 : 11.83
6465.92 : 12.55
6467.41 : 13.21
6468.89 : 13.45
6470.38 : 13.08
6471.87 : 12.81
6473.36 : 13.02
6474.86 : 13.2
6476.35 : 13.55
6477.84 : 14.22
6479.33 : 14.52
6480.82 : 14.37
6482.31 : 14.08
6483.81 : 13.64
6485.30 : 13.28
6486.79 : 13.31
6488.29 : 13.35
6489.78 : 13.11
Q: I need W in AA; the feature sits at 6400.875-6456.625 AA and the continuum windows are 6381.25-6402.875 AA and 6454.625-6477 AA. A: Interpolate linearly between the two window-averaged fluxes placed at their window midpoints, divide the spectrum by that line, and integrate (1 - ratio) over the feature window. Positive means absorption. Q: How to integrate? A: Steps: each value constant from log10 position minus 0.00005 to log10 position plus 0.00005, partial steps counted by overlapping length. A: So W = -3.34 AA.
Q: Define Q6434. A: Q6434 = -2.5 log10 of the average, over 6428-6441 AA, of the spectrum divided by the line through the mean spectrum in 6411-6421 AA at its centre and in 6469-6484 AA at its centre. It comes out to 0.05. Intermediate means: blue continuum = 13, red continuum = 13.6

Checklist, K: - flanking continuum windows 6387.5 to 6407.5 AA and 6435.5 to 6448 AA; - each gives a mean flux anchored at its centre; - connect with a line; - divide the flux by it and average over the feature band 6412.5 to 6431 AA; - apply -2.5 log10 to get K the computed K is -0.04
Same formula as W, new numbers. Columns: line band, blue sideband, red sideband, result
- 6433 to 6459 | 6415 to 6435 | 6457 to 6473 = -0.9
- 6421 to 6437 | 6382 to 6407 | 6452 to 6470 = -0.8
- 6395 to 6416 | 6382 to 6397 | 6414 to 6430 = -0.1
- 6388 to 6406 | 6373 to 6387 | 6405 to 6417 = 0.7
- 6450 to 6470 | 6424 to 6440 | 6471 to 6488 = 0.9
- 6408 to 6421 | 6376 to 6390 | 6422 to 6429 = -0.8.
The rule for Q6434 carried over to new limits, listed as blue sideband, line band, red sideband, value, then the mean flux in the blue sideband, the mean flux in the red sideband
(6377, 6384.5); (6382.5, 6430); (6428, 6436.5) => -0.020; 10.7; 12.7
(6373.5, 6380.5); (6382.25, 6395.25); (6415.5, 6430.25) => 0.103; 11.9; 12.7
